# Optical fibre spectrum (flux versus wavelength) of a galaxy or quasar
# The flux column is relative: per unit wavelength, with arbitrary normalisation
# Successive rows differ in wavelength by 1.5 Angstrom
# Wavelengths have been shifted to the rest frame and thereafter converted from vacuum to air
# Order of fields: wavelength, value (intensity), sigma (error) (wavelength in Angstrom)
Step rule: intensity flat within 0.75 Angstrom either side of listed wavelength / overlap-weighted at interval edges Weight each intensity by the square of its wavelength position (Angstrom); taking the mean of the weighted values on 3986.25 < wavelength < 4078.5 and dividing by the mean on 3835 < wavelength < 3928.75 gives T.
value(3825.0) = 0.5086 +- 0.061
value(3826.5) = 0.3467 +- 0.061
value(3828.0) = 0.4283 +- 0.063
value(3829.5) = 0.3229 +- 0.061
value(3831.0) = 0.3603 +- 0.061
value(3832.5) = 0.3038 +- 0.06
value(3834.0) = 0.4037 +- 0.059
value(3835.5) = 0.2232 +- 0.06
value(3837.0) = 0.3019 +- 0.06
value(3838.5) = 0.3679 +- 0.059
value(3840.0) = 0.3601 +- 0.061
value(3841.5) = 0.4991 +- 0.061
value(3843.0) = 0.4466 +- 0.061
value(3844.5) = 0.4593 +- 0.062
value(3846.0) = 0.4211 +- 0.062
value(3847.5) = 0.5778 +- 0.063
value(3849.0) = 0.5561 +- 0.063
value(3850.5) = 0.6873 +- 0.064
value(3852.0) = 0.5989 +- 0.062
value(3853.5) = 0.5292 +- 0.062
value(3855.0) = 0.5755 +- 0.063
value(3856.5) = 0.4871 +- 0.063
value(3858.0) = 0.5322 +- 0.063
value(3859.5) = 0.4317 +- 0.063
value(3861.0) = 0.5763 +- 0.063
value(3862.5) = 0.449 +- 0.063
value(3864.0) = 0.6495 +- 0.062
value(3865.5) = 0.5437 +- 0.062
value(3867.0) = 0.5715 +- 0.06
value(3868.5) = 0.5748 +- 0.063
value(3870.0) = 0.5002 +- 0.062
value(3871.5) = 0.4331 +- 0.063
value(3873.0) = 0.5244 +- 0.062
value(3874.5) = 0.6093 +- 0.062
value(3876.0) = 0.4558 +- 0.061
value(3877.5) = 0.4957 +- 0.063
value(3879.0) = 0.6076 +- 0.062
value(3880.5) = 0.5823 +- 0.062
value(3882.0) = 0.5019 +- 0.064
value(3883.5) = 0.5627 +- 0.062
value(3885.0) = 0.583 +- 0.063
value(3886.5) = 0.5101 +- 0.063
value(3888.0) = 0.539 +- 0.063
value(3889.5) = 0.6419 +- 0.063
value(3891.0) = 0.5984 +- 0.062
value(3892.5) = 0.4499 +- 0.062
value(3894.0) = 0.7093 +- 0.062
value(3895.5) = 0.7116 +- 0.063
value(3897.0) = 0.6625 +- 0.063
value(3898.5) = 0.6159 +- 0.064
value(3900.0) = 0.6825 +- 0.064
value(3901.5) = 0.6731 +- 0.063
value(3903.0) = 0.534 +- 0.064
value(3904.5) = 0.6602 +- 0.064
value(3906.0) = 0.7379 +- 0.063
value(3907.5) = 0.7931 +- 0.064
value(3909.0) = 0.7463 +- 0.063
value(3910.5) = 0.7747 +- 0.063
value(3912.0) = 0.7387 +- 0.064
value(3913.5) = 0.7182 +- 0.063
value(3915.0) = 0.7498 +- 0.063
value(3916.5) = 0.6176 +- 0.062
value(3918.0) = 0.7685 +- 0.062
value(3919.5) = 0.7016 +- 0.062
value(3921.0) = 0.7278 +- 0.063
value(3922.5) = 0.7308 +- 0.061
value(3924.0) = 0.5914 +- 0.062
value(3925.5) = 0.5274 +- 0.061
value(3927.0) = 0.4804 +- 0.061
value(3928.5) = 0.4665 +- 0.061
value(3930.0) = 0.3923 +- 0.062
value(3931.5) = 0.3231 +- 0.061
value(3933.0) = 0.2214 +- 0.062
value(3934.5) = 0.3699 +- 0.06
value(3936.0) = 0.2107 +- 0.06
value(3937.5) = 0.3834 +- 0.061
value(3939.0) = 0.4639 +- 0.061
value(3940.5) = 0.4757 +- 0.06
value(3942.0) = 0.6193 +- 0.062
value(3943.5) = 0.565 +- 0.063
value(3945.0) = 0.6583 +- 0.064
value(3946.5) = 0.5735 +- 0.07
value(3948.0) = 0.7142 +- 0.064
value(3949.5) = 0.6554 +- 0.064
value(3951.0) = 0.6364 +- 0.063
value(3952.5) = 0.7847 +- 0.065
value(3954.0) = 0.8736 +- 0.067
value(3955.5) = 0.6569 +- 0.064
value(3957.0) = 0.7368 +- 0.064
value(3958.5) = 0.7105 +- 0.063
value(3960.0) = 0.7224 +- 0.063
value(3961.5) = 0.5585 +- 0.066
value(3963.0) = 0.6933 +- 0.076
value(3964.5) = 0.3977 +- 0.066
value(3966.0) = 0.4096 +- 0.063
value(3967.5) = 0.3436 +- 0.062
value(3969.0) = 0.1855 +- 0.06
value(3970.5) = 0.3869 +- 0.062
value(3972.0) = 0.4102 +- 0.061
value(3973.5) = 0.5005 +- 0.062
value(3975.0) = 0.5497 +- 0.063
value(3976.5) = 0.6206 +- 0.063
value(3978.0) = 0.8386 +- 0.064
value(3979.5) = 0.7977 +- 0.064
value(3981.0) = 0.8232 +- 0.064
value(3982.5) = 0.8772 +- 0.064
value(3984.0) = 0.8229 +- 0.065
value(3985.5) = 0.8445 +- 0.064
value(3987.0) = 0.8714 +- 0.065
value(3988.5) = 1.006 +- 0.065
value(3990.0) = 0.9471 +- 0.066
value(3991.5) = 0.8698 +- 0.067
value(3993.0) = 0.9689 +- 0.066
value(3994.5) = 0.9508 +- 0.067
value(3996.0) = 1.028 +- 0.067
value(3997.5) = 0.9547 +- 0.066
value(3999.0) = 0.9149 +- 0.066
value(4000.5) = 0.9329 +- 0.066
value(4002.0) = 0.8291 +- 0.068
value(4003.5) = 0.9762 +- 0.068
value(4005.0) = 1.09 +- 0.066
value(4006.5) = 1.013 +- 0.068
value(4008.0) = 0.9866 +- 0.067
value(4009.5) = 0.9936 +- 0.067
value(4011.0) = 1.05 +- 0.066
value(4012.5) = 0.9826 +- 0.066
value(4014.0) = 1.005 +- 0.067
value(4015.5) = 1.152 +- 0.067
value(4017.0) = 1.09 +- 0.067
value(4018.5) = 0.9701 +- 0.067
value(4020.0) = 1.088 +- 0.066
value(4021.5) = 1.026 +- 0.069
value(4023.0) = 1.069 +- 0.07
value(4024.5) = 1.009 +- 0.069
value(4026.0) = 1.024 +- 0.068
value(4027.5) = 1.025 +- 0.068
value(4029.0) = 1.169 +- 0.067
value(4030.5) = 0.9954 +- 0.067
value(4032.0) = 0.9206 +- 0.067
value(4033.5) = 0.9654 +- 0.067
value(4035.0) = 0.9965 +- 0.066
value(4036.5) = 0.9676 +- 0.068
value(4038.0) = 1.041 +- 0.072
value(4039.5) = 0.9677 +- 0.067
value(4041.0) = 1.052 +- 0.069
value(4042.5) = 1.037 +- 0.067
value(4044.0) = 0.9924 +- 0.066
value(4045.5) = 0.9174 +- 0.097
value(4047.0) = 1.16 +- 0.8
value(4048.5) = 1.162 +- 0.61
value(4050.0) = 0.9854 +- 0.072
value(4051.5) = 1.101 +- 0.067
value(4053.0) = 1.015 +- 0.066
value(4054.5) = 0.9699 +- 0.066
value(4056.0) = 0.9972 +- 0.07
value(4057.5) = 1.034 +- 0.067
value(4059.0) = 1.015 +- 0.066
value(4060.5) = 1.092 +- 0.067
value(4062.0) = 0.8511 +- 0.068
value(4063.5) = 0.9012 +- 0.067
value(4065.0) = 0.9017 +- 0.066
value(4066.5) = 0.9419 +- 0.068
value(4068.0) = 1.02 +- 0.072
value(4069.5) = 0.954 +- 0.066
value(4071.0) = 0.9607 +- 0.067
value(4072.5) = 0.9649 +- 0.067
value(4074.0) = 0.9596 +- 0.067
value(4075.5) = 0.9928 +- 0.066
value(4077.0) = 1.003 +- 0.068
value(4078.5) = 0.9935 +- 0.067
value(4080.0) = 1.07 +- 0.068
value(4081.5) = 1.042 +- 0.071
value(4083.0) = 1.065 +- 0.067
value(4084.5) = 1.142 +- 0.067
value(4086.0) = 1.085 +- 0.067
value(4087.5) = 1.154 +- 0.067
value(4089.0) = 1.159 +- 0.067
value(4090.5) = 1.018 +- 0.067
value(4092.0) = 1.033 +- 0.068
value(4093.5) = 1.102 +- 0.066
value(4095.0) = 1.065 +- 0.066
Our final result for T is 1.87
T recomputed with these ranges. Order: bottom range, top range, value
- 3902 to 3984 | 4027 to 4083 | 1.77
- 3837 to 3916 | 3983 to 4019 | 1.79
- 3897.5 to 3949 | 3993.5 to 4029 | 1.79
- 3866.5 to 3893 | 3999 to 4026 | 2.00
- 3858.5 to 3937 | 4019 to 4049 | 1.91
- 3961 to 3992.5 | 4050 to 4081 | 1.57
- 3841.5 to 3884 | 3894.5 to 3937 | 1.16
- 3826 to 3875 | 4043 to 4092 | 2.40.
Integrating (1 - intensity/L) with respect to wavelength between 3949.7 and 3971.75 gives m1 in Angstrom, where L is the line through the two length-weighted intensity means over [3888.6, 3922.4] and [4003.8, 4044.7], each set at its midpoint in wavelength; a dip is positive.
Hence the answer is 6.85 Angstrom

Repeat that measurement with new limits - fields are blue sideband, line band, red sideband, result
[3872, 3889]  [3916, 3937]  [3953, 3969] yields 2.35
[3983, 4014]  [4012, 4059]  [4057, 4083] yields -2.91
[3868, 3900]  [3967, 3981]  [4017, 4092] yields 4.77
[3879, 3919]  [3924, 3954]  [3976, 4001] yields 9.76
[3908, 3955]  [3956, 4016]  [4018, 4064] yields 1.60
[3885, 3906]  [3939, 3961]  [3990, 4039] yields 3.68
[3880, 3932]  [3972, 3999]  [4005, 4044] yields 2.01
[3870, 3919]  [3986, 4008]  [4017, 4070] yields -1.57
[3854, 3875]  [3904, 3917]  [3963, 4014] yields -2.08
